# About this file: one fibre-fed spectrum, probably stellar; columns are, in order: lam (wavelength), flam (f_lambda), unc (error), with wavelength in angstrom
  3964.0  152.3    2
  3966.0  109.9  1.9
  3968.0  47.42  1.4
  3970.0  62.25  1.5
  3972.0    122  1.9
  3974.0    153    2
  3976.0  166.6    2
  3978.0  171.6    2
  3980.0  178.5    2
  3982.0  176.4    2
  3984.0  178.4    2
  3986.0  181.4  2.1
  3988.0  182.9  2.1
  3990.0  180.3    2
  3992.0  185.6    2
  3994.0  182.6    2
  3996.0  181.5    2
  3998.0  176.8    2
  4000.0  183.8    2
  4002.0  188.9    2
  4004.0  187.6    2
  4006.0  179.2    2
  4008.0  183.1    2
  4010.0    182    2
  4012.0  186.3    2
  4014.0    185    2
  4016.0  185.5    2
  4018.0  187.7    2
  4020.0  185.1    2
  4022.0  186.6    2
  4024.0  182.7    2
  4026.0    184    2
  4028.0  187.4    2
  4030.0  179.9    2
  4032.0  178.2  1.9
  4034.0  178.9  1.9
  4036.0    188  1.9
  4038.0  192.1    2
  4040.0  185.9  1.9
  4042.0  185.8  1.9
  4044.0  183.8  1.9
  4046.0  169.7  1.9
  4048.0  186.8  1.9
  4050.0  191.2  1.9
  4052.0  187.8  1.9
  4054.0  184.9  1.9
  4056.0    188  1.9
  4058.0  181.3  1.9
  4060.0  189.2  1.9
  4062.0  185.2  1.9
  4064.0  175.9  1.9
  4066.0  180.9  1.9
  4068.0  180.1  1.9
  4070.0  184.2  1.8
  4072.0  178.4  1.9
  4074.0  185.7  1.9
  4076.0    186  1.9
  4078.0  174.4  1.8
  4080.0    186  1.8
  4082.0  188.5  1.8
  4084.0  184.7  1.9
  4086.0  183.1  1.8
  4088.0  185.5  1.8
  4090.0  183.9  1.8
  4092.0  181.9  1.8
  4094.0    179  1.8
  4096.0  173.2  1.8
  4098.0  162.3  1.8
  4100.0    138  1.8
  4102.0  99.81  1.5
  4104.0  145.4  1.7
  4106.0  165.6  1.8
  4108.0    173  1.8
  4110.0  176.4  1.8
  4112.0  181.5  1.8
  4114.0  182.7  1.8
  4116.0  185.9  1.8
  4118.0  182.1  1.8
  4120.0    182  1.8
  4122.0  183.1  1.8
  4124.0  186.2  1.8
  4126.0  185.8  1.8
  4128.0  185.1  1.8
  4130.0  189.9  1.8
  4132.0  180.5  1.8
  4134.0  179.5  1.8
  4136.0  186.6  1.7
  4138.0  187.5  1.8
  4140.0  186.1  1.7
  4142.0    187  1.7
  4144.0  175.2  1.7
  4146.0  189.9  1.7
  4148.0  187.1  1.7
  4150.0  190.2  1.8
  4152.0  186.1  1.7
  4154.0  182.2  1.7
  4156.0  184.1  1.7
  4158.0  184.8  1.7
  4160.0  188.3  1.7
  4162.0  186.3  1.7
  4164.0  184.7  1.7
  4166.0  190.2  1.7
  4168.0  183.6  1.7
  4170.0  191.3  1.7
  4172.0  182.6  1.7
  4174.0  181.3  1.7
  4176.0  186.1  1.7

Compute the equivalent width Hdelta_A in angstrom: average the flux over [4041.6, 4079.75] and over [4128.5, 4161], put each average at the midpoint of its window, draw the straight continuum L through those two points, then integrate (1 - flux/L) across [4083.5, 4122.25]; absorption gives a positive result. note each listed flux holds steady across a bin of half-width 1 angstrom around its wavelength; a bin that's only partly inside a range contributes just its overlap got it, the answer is 2.8 angstrom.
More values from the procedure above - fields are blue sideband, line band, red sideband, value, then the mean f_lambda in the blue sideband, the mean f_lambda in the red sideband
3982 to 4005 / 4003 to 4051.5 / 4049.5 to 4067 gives -0.2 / 182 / 185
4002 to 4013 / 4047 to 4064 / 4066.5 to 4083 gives -0.3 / 184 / 183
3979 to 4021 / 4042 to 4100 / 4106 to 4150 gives 0.5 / 183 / 183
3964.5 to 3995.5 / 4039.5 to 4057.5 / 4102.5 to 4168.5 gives -2.1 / 152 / 182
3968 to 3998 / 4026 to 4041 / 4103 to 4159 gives -1.4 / 161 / 182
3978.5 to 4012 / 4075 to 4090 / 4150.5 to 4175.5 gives 0.0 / 182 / 186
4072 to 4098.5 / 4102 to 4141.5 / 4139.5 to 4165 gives 1.2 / 181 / 186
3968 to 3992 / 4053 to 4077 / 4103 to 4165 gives -1.8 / 156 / 182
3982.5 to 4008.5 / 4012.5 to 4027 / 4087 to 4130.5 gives -0.4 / 182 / 173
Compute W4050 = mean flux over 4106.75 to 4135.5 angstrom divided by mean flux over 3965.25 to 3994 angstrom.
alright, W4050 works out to 1.21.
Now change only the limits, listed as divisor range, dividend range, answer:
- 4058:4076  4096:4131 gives 0.94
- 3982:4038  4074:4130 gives 0.96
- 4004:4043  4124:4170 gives 1.01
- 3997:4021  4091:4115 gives 0.89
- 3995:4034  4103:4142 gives 0.98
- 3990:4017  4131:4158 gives 1.01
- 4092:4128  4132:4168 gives 1.09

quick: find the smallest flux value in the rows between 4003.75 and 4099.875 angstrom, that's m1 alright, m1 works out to 162.3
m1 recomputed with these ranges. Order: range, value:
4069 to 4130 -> 99.81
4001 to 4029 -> 179.2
